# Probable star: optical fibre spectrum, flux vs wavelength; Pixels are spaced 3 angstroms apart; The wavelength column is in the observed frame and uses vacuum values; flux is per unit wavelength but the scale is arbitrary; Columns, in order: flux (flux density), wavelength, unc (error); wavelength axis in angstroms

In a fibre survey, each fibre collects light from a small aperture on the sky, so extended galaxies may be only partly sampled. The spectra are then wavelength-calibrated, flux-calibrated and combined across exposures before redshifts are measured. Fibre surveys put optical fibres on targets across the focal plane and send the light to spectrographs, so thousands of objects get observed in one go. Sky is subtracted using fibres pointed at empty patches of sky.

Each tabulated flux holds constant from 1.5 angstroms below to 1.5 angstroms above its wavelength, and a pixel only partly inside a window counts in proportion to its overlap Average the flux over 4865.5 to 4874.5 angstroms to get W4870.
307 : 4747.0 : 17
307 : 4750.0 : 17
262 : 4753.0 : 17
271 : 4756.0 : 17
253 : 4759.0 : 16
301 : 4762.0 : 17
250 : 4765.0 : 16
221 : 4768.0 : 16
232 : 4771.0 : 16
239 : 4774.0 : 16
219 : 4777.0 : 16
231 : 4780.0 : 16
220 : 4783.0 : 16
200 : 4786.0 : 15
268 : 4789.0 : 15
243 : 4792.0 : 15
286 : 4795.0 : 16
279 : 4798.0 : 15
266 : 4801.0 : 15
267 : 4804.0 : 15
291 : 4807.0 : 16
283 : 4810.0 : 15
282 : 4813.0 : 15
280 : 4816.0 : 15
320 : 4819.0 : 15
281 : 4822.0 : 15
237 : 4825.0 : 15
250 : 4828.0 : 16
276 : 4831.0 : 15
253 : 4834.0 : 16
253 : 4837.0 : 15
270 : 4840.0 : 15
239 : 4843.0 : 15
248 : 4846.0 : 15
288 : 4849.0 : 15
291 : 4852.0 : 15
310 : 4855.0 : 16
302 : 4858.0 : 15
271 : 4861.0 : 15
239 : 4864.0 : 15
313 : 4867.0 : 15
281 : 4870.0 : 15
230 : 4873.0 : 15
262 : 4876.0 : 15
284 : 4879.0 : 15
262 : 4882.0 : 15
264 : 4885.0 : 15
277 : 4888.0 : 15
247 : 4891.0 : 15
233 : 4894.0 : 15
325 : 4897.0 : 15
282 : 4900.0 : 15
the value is 275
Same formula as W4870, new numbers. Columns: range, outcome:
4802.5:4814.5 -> 281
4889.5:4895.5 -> 240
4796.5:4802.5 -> 272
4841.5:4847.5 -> 244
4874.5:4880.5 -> 273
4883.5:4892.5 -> 263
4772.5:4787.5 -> 222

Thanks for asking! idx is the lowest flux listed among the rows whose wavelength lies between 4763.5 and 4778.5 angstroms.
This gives 219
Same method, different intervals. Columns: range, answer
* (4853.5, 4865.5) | 239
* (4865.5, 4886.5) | 230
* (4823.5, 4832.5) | 237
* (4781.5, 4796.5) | 200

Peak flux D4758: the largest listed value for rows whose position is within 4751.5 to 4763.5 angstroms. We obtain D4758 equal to 301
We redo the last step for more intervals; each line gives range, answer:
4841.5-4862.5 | 310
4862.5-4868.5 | 313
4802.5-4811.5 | 291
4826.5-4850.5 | 288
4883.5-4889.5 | 277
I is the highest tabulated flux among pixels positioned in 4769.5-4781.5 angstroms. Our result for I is 239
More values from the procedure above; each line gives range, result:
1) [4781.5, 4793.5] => 268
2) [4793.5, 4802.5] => 286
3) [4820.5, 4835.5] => 281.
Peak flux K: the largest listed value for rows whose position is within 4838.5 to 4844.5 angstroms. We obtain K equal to 270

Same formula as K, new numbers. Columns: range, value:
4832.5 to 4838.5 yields 253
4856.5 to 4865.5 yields 302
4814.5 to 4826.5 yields 320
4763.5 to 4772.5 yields 250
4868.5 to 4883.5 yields 284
